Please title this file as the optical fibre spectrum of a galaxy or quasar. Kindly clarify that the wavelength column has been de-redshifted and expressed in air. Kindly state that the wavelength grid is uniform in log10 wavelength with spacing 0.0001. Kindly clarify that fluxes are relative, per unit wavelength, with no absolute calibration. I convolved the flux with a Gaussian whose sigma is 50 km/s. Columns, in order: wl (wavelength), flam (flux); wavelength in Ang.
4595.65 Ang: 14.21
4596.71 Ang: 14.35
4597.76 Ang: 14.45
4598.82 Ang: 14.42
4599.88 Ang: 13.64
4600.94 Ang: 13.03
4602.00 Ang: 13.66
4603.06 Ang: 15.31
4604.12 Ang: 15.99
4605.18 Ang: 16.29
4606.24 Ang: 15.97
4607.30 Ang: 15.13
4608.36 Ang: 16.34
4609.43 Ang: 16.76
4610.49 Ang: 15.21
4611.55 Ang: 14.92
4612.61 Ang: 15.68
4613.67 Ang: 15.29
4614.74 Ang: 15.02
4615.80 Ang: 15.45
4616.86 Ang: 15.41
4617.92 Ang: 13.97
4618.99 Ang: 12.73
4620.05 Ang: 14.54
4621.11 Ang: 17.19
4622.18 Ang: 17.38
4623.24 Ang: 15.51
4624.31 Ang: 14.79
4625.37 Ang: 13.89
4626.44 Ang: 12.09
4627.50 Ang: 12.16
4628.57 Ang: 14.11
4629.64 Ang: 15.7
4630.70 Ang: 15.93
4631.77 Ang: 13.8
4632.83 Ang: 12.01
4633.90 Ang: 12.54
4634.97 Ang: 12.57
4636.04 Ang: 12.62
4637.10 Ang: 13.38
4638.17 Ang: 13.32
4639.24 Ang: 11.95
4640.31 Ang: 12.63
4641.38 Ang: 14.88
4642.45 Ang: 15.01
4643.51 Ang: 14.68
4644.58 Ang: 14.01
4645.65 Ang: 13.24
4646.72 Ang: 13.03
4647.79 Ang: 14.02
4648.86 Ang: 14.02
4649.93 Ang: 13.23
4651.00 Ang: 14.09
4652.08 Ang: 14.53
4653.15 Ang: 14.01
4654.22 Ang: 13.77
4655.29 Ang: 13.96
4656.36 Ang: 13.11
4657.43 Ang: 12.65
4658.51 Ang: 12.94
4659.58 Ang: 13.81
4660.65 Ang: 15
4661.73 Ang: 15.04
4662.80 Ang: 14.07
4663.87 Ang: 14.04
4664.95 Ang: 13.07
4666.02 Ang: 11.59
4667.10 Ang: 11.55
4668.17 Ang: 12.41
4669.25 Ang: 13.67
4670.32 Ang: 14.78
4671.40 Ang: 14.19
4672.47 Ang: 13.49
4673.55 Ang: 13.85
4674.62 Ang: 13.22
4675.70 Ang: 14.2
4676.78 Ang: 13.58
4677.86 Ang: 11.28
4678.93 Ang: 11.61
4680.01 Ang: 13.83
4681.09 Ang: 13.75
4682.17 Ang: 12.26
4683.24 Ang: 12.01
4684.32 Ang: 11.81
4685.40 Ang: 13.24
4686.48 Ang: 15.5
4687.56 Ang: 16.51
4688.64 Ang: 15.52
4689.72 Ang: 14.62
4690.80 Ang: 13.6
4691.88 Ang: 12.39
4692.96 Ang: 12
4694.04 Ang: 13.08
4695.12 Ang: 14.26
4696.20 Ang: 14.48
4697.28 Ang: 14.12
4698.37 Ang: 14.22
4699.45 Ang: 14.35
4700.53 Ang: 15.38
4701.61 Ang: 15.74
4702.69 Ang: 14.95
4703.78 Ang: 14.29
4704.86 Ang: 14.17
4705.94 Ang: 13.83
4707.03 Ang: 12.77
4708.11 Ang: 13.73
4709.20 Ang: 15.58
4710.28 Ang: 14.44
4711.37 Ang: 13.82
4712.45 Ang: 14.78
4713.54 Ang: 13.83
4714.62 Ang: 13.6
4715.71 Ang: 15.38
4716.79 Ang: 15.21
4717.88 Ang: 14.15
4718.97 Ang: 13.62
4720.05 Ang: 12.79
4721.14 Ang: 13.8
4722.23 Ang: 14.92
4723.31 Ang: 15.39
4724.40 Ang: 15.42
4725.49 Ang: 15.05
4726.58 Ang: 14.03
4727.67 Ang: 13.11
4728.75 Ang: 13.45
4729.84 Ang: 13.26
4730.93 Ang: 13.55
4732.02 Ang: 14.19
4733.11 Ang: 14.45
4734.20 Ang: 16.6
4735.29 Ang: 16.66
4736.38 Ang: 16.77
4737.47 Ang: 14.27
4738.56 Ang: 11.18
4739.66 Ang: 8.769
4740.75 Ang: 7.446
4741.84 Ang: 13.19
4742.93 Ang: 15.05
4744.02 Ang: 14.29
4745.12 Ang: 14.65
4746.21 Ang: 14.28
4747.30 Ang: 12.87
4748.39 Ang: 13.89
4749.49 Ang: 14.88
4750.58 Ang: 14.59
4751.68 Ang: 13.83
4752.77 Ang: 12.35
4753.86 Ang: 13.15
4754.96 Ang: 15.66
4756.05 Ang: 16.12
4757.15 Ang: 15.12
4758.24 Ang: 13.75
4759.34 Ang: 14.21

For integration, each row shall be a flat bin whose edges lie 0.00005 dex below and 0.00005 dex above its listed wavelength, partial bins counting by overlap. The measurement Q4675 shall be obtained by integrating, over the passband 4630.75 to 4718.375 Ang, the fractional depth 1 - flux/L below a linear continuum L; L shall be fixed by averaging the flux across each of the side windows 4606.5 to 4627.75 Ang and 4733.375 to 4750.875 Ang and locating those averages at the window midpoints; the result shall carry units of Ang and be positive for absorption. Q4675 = 4.1 Ang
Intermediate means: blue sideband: 15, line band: 13.7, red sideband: 13.7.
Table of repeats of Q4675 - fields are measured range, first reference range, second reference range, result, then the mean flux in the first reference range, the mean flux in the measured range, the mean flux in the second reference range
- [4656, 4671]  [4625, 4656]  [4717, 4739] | 0.4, 13.6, 13.4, 14.4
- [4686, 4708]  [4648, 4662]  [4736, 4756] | -1.0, 13.8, 14.3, 13.4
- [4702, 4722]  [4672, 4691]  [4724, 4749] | -0.8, 13.5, 14.2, 13.7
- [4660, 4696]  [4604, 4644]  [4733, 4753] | 1.7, 14.5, 13.5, 13.7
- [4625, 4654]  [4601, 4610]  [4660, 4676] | 1.7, 15.5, 13.6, 13.6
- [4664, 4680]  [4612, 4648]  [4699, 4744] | 1.2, 14.1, 13.1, 14.1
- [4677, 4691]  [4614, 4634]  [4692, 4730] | 0.8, 14.5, 13.5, 14.2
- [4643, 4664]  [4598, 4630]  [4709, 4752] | 1.1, 14.9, 13.9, 14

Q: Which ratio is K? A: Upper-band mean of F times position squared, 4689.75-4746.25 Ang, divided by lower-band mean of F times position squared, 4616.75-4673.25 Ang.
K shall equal 1.0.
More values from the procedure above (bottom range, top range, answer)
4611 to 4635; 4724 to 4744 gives 0.99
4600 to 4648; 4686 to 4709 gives 1.02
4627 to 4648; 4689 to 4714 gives 1.07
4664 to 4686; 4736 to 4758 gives 1.08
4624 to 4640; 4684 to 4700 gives 1.08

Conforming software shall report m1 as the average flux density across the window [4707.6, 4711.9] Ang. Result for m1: 14.4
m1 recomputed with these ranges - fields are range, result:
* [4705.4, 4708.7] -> 13.4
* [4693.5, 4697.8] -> 14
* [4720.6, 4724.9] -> 14.9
